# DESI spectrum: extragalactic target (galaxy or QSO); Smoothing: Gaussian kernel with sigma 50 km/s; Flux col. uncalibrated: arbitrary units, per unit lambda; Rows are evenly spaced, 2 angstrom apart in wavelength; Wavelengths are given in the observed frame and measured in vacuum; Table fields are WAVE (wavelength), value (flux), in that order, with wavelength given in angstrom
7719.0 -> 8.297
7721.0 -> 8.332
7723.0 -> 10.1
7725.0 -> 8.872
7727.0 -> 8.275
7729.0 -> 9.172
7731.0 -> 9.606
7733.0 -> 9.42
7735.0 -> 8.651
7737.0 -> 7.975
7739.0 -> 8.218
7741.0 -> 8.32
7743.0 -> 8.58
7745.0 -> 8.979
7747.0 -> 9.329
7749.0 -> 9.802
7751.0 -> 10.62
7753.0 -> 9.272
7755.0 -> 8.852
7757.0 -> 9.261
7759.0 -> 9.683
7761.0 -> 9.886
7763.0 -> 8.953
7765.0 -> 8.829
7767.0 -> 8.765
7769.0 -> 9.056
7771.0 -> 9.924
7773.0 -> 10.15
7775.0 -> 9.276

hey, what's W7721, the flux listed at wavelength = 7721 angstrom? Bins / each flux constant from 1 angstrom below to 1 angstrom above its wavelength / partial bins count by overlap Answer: 8.332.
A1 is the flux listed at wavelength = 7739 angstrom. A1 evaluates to 8.218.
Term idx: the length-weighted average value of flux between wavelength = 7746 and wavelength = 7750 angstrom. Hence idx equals 9.57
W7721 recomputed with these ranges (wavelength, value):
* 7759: 9.683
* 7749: 9.802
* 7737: 7.975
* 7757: 9.261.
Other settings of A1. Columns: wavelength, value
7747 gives 9.329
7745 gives 8.979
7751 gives 10.62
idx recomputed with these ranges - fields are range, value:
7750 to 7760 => 9.54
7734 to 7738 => 8.31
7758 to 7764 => 9.51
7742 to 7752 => 9.46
